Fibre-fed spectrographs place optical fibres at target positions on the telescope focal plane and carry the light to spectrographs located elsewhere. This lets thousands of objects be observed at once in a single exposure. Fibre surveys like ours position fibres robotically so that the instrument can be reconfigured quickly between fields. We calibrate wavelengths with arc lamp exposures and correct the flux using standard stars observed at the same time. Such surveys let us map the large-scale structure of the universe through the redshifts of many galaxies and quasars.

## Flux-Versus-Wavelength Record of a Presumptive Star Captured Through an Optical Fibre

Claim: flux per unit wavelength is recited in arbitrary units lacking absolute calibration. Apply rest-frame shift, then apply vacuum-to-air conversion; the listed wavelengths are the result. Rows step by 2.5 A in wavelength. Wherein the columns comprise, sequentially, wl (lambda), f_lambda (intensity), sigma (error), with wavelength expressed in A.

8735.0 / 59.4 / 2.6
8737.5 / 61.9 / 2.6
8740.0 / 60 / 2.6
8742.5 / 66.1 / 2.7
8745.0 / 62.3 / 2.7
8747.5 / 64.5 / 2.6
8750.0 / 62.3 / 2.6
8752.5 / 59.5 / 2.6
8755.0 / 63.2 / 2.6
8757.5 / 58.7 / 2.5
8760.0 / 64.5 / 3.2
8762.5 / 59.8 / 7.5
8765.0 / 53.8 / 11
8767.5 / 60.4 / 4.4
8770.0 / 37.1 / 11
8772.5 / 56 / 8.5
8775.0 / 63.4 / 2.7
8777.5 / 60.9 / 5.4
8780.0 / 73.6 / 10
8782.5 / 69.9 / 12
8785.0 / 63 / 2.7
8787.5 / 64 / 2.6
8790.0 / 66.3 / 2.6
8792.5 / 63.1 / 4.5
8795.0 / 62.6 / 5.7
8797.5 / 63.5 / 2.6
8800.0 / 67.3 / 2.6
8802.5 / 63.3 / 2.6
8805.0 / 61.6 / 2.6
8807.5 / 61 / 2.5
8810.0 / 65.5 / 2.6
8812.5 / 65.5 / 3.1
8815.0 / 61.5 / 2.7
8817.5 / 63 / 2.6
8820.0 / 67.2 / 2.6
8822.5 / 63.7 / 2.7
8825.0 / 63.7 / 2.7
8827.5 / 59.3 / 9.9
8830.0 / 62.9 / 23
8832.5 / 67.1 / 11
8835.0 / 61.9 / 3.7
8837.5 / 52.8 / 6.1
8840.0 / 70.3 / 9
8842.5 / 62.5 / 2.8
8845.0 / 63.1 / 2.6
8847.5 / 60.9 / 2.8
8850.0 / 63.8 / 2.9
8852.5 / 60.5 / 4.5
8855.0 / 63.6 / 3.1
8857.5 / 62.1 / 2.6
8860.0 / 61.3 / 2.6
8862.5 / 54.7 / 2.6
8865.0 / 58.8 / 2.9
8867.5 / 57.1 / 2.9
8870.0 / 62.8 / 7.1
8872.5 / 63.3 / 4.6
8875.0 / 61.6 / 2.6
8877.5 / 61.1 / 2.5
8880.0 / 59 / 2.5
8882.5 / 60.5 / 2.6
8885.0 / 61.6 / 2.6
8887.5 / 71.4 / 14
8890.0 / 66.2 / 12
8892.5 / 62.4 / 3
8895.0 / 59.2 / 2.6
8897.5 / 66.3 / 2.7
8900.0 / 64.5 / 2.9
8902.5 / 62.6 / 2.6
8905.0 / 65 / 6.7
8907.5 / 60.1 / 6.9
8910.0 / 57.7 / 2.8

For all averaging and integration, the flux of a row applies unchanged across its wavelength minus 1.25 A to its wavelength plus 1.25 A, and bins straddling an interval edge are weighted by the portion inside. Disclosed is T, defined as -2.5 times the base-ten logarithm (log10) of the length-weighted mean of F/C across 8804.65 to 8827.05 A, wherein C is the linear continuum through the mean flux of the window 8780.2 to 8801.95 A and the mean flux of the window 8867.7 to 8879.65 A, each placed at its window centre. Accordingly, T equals 0.01 mag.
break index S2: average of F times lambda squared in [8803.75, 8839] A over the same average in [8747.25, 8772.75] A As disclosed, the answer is 1.10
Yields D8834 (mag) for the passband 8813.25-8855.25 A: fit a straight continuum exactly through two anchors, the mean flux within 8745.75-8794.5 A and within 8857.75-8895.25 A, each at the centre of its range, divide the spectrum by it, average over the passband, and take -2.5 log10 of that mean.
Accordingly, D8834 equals -0.02 mag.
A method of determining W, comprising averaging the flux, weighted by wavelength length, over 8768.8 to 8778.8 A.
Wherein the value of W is 54.5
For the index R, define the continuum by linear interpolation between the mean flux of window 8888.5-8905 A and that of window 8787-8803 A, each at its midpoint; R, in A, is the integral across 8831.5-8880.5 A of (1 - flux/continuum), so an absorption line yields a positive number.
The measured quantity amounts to 1.98 A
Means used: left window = 64.4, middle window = 61.4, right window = 63.8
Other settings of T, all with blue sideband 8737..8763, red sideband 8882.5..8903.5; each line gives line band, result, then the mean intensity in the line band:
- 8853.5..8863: 0.047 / 60.9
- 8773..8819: -0.026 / 64.3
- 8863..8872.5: 0.071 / 59.7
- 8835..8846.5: 0.022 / 62.1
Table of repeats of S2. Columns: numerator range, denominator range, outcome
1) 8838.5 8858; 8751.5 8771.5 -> 1.13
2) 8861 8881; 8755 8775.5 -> 1.08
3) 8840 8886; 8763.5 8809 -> 1.01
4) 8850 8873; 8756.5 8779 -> 1.08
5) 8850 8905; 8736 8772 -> 1.07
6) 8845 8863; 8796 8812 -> 0.97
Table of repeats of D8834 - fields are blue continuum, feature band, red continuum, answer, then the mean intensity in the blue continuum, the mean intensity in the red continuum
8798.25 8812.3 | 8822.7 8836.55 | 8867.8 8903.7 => 0.013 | 63.9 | 62.9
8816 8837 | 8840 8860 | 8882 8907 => 0.011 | 63.2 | 64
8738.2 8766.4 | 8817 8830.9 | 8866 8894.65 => -0.025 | 61.3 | 62.3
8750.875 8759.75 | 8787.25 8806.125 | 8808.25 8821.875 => -0.011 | 61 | 64.4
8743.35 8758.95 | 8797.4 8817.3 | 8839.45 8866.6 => -0.032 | 61.9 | 61.7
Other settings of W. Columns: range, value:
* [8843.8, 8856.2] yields 62.4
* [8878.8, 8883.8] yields 59.8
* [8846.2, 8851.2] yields 62.3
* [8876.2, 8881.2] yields 60.1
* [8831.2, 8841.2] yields 63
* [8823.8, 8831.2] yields 61.9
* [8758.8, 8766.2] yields 59.4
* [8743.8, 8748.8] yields 63.4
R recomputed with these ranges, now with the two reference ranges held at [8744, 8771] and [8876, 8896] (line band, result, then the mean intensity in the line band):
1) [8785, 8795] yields -0.7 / 64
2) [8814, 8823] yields -0.5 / 63.9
